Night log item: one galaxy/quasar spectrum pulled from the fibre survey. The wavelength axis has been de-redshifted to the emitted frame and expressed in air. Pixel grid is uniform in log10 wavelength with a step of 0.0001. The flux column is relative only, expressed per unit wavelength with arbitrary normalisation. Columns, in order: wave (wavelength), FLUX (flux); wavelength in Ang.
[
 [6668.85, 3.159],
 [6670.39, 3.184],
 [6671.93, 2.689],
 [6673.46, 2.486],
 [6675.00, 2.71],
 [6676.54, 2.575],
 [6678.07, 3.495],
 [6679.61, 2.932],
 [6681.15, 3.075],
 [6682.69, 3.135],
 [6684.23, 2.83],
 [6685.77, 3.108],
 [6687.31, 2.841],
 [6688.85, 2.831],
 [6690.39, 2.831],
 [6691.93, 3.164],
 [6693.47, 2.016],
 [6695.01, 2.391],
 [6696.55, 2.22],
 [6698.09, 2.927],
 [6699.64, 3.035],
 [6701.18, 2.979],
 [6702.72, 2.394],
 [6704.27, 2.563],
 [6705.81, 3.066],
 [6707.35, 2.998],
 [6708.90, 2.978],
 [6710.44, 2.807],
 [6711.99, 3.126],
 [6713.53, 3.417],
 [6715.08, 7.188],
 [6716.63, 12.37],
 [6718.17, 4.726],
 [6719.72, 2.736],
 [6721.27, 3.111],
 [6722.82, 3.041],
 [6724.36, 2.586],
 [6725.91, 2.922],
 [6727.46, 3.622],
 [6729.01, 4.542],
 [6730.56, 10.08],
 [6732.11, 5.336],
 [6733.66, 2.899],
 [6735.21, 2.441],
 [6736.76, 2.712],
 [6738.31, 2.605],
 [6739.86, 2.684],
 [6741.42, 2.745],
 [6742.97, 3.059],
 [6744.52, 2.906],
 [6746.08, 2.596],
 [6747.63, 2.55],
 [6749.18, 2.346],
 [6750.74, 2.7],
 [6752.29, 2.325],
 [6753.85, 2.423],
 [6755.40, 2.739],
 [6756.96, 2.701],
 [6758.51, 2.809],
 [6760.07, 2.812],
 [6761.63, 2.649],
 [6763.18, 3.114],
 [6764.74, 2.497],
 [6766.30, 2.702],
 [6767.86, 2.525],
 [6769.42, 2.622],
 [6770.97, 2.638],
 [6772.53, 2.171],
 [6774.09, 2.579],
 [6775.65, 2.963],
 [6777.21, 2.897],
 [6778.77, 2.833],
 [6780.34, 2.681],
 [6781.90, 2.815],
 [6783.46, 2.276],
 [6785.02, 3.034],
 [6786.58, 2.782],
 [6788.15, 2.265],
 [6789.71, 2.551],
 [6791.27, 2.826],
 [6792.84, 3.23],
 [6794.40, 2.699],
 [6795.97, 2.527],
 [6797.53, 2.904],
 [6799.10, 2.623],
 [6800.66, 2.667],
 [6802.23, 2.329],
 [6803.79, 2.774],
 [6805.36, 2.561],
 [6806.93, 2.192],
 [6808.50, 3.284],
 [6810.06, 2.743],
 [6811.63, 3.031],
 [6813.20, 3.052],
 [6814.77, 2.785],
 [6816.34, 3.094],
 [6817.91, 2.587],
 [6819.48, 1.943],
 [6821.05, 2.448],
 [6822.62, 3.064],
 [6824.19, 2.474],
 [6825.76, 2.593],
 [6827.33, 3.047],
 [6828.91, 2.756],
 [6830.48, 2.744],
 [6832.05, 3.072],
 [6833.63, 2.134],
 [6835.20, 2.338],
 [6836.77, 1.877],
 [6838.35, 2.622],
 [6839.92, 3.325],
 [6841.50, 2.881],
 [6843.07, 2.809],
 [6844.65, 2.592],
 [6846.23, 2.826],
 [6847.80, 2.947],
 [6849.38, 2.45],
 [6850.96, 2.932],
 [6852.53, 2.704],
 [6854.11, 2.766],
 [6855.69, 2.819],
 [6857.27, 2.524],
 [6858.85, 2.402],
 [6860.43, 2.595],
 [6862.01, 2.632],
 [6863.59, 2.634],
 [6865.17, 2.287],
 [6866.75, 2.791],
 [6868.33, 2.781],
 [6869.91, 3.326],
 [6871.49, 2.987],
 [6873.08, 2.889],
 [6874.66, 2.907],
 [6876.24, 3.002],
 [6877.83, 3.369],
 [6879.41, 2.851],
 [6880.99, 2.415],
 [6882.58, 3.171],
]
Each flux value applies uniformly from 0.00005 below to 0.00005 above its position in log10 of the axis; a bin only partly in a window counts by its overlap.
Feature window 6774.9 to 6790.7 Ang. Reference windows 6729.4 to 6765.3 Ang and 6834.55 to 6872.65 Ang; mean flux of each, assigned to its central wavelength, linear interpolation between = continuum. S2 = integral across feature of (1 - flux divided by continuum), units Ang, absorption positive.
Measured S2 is 1.5 Ang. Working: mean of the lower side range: 3.14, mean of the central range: 2.71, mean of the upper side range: 2.7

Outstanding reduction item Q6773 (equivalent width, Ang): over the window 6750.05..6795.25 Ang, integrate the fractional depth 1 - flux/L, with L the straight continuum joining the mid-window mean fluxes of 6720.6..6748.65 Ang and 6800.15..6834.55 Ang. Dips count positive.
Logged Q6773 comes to 6.1 Ang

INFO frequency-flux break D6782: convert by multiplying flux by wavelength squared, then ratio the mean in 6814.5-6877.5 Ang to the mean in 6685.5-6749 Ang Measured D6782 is 0.81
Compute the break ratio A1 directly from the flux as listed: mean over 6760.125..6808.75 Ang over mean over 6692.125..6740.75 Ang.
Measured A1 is 0.73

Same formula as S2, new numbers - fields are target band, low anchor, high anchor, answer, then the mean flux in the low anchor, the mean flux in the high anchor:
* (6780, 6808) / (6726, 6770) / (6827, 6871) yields 2.6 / 3.13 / 2.7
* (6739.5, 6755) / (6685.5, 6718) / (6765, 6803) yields 2.1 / 3.52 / 2.67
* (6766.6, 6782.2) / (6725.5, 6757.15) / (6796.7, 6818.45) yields 1.8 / 3.3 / 2.76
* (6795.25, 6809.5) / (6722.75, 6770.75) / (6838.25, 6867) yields 1.2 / 3.1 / 2.71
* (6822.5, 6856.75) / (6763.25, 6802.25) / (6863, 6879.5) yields 1.4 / 2.68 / 2.9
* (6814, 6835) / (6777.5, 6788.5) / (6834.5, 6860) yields 0.1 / 2.69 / 2.68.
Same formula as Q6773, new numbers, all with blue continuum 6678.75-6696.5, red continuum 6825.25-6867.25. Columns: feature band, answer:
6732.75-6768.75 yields 0.9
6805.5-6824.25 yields -0.2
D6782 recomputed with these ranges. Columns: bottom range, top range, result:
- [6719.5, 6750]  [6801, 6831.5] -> 0.82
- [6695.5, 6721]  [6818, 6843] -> 0.71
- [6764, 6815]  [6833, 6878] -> 1.03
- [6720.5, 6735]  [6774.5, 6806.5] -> 0.66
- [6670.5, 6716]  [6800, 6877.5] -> 0.94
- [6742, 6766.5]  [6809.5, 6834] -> 1.04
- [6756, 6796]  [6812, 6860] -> 1.01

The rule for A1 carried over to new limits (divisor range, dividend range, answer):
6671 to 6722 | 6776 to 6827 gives 0.81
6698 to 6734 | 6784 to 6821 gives 0.66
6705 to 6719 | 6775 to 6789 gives 0.58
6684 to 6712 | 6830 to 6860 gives 0.96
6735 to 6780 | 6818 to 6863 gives 0.99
